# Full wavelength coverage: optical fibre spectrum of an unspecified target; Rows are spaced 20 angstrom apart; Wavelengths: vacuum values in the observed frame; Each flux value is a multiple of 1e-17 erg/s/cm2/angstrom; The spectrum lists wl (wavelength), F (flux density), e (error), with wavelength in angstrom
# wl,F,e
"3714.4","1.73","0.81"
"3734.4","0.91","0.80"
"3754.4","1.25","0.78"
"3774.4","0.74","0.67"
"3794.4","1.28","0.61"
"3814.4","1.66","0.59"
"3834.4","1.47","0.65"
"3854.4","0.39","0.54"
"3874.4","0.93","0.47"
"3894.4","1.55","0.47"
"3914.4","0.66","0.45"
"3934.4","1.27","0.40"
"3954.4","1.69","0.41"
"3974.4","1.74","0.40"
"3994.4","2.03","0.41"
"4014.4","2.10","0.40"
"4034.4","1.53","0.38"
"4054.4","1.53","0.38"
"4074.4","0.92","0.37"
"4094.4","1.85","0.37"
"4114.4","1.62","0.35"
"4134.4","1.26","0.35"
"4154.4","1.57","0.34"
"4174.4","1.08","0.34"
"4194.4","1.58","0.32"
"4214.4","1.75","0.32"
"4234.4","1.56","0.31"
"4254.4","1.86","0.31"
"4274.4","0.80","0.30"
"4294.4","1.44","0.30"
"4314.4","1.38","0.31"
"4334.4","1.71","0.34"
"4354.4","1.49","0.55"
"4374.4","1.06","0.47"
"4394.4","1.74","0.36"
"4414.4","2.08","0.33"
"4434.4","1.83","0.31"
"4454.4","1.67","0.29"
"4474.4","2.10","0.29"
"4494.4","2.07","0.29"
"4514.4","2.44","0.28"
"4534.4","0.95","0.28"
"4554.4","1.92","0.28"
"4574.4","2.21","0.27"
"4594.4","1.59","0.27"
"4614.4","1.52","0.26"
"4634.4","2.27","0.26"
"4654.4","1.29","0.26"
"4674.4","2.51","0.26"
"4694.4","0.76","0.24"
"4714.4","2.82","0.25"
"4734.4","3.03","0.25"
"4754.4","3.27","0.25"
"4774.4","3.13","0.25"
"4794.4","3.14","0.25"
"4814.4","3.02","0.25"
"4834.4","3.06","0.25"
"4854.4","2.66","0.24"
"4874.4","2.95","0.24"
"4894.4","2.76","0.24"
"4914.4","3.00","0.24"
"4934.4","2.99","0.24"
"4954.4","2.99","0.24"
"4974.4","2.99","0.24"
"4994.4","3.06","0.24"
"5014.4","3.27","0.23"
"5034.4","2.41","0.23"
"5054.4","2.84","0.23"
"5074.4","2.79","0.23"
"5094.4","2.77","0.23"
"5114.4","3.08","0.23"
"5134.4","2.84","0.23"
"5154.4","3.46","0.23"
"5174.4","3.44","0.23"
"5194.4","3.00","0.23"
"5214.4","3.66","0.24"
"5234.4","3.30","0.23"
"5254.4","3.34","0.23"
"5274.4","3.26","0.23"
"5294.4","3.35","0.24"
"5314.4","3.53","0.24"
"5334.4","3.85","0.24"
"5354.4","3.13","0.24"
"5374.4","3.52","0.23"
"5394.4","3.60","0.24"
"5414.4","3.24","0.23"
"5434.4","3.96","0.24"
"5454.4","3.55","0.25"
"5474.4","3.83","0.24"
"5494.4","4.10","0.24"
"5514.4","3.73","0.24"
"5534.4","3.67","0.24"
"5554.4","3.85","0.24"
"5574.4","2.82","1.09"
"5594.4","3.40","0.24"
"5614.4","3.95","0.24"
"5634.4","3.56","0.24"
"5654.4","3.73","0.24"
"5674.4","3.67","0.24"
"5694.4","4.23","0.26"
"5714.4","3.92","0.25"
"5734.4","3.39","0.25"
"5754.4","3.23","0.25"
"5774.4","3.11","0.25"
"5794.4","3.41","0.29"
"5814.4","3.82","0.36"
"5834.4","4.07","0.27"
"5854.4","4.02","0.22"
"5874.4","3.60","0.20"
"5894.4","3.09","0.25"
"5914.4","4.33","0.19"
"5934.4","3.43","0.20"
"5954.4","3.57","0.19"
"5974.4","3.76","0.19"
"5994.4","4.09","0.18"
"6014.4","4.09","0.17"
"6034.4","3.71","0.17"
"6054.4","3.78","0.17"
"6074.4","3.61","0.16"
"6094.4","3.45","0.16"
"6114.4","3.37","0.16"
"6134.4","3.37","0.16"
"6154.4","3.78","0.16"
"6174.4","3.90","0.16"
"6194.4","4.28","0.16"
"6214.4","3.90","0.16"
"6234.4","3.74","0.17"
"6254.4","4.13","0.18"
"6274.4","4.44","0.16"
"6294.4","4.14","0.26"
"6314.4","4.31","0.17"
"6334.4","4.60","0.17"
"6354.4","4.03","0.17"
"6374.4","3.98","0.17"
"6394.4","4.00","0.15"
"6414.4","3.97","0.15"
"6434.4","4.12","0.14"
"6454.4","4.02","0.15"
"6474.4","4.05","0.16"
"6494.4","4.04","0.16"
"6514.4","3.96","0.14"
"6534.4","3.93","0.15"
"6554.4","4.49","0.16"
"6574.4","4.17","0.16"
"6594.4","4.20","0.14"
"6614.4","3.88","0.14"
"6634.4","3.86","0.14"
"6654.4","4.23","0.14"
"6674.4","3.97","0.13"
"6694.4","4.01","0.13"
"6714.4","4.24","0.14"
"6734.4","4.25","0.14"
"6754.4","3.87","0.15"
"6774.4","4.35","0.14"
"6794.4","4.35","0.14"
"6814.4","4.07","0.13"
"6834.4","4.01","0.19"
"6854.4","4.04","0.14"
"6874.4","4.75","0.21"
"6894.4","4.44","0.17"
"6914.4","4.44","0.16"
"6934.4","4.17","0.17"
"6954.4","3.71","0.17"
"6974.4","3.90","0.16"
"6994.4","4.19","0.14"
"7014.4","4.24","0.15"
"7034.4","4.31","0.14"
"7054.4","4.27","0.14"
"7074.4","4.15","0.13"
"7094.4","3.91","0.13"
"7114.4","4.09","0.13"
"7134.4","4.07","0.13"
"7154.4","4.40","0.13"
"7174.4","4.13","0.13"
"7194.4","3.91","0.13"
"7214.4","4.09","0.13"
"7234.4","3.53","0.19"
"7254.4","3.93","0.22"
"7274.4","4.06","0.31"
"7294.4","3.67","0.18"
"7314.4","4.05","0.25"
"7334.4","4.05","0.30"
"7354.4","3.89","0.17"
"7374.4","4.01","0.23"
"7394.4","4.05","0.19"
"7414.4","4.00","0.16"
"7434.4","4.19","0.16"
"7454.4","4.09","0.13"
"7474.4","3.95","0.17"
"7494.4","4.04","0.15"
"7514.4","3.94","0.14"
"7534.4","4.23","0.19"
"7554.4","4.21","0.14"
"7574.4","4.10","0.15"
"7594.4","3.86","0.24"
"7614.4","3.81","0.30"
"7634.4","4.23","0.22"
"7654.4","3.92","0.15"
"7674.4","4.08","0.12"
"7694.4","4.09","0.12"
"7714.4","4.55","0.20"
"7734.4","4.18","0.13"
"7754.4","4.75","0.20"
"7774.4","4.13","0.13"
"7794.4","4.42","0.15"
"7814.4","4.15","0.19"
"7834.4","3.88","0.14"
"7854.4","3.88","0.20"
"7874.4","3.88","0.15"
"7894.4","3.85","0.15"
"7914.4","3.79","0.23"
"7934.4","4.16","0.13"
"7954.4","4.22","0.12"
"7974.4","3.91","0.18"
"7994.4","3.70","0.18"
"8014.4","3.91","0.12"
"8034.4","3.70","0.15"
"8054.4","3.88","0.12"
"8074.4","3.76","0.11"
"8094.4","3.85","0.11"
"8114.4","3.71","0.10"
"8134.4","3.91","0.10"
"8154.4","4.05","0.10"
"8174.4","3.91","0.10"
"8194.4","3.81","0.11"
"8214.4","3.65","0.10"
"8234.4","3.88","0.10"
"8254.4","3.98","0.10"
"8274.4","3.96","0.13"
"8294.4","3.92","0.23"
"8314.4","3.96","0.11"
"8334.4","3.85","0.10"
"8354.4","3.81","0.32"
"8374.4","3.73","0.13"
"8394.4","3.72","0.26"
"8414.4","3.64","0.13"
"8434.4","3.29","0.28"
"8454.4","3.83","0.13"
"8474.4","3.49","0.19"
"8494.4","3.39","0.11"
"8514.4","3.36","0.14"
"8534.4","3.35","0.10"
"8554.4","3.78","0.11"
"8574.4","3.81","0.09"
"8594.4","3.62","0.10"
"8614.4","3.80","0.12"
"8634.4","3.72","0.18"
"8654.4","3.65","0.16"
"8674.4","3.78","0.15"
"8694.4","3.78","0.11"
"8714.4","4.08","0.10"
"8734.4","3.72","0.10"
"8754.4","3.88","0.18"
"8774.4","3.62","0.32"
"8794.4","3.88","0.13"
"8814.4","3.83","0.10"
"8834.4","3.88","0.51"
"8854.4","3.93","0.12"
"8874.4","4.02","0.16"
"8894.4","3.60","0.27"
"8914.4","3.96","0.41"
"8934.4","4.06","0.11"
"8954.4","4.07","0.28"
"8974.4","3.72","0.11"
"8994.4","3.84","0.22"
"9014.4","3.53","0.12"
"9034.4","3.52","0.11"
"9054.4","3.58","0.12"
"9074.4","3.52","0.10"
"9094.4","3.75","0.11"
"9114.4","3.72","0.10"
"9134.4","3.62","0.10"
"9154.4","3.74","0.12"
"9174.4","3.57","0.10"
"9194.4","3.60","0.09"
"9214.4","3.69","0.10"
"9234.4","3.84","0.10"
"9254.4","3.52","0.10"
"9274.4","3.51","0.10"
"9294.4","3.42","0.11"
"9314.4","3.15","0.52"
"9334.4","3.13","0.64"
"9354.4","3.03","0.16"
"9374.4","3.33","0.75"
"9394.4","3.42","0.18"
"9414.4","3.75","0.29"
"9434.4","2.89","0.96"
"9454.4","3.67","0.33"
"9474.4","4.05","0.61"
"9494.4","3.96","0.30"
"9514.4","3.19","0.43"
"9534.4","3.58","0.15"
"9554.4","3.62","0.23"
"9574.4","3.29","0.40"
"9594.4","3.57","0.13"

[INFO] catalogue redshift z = 0.18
